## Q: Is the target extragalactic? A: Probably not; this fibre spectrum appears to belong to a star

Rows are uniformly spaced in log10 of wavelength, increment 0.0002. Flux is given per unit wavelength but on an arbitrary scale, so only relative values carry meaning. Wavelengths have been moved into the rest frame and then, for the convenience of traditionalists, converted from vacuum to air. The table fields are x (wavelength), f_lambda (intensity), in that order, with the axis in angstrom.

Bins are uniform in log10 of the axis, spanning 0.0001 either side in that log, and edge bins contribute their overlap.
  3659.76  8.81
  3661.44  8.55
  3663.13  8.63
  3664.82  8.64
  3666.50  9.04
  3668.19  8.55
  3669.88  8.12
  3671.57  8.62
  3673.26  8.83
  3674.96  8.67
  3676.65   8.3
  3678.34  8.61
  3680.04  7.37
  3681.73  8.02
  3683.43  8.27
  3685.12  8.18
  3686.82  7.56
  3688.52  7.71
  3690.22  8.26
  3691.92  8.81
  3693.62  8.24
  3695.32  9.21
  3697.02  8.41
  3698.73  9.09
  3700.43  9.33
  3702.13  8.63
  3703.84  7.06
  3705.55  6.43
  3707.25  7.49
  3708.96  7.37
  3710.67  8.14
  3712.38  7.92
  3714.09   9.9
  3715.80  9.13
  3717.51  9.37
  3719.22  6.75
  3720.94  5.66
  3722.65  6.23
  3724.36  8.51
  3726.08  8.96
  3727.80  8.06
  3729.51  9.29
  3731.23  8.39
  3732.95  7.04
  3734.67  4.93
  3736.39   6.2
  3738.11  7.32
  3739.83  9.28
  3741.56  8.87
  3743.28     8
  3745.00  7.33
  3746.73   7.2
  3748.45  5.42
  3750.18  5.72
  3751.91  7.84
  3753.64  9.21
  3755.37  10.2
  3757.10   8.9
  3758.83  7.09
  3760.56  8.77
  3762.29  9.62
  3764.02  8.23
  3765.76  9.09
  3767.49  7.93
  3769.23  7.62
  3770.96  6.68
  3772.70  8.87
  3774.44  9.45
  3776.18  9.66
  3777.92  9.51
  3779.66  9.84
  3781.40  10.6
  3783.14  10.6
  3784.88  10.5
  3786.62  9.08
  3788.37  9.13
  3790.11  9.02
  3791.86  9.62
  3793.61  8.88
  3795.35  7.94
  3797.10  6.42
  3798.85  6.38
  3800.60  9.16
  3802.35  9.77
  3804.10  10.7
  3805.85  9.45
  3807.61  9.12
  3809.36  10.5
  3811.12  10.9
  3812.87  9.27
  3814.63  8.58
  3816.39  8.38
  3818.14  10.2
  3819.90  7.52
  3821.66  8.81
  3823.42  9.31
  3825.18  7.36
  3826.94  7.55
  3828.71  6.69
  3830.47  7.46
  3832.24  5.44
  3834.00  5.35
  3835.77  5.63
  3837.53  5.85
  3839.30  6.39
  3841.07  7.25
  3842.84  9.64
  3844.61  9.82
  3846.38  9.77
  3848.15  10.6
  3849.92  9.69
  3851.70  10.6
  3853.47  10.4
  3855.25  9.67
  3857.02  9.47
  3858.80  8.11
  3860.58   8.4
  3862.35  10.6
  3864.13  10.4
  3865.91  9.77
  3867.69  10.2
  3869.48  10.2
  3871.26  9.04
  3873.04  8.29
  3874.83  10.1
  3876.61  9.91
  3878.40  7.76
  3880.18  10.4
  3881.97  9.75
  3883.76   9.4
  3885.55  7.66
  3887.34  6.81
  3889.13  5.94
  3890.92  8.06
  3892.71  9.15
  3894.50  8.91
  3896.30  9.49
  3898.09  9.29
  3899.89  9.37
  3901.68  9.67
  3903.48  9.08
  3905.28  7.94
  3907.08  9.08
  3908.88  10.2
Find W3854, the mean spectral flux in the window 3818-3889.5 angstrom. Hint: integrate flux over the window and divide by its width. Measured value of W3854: 8.62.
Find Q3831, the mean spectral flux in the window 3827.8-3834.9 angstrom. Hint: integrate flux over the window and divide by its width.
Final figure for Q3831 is 6.23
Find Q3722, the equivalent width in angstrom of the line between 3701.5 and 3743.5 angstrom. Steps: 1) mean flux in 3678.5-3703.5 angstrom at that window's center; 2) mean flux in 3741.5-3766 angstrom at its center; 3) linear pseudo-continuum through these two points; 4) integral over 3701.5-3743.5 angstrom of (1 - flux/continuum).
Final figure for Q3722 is 2.1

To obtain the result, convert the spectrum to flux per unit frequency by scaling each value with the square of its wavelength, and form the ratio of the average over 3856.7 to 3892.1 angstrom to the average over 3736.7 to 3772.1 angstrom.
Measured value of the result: 1.20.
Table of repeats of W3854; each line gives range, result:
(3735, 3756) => 7.62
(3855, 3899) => 9.06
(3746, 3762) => 7.89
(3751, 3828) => 8.93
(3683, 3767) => 8.01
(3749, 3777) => 8.39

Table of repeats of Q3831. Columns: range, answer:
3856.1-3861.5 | 8.69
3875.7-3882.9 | 9.46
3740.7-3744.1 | 8.45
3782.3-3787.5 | 10.1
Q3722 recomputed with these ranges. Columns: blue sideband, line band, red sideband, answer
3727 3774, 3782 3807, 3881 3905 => -2.9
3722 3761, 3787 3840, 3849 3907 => 1.6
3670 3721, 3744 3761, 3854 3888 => 1.6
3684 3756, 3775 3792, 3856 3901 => -2.8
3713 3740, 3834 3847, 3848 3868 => 2.7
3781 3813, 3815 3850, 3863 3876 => 5.9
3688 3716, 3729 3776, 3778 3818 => 4.6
